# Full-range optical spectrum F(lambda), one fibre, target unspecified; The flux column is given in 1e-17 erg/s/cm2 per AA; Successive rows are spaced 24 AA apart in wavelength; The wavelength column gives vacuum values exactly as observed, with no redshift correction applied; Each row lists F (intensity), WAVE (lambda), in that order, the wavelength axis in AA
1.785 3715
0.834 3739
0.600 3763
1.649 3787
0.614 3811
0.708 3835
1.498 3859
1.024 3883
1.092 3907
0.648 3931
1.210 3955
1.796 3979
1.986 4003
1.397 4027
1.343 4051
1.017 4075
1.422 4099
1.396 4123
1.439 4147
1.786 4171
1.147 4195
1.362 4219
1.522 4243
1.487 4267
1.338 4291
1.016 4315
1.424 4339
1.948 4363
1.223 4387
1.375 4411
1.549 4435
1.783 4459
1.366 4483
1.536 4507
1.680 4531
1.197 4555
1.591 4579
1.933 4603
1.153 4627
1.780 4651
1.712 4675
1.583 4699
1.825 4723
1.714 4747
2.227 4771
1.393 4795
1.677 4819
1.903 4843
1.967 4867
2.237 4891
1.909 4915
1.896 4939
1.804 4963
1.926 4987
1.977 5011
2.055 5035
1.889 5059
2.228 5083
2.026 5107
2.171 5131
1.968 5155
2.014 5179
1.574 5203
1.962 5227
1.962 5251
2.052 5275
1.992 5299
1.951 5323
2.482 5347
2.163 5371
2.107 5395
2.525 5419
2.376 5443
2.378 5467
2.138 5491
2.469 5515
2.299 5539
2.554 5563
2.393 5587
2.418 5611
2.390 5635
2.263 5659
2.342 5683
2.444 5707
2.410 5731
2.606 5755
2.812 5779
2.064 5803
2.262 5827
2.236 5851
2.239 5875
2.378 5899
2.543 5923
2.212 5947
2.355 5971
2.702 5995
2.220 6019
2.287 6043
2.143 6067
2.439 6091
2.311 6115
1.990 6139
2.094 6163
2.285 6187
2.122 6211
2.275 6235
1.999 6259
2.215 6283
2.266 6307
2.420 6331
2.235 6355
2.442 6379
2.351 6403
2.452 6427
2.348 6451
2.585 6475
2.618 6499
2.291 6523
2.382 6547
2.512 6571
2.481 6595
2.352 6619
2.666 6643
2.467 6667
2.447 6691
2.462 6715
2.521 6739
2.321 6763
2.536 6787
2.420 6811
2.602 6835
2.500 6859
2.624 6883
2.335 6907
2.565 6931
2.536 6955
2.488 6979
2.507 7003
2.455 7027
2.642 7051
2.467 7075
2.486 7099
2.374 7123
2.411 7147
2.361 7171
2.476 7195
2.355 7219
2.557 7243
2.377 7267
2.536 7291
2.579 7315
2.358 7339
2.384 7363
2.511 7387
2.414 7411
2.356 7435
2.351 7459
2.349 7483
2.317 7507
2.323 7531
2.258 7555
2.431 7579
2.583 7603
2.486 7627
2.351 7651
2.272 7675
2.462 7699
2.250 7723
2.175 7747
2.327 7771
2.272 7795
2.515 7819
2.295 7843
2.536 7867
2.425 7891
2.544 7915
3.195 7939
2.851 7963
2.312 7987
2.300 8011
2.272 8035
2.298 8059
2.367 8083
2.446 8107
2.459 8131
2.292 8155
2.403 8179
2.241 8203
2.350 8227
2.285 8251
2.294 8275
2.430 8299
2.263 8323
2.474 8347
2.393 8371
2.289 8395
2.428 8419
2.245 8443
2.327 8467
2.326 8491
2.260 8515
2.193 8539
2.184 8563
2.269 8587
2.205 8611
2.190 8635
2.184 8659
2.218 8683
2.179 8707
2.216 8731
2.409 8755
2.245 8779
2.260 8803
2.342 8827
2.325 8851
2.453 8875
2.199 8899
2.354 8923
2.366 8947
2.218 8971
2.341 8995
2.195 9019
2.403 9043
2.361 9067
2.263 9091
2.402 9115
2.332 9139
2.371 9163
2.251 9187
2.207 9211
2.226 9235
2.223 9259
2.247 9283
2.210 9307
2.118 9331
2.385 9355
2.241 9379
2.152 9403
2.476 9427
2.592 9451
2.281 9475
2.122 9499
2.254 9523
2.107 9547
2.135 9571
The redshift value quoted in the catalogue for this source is 0.208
